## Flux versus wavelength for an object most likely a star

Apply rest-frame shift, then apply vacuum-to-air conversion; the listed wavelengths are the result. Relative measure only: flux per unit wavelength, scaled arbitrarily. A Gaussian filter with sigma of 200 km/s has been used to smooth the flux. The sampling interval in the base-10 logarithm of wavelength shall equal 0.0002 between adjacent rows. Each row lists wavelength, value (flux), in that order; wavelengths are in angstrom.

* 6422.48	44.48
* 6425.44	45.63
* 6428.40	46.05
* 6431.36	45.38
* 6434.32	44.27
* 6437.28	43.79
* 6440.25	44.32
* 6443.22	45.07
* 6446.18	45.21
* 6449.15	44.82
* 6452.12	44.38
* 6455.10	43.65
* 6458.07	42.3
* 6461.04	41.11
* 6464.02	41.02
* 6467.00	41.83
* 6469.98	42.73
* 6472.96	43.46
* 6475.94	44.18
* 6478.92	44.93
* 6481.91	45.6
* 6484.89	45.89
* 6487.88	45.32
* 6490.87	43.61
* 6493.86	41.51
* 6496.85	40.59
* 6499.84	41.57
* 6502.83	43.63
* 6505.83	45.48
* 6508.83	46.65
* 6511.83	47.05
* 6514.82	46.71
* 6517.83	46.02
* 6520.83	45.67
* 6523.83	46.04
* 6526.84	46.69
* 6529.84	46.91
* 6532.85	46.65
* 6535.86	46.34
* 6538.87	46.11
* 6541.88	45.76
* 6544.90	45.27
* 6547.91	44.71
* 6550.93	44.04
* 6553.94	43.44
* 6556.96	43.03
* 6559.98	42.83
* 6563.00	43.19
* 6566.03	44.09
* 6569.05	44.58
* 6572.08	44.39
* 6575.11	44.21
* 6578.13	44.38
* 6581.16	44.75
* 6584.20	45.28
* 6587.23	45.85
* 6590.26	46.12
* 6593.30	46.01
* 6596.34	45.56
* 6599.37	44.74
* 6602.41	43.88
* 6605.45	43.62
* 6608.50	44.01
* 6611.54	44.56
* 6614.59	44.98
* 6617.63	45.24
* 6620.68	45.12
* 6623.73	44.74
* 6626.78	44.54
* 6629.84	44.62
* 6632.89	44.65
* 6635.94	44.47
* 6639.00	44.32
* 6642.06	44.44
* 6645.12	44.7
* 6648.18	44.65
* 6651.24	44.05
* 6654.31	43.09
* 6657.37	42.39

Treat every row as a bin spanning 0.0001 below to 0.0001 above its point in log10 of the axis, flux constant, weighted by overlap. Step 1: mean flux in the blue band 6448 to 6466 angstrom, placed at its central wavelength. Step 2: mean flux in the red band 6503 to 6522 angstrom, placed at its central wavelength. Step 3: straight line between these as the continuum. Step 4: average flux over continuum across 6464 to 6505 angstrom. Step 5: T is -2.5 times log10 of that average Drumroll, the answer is 0.03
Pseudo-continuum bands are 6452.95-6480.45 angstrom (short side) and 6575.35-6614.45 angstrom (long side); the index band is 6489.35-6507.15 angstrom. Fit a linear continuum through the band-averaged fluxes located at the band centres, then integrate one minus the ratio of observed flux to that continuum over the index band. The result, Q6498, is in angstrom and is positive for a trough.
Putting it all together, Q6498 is 0.26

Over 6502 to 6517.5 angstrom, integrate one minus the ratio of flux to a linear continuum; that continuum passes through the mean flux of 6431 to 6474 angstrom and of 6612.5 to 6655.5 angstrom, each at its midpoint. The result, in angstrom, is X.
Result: -0.8 angstrom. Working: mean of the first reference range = 43.5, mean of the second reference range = 44.5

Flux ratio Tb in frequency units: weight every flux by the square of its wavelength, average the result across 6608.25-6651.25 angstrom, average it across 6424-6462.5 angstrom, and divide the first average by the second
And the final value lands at 1.1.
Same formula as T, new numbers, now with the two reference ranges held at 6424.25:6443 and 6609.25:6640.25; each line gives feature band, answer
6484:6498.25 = 0.04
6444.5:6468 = 0.04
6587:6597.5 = -0.03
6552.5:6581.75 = 0.02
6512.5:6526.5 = -0.03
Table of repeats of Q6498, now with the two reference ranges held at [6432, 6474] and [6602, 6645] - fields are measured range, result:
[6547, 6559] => 0.1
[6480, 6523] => -0.9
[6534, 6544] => -0.5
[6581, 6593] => -0.4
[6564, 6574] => 0.0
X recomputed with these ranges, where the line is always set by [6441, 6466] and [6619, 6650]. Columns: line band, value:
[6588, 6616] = -0.28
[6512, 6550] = -1.85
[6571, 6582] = -0.04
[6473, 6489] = -0.52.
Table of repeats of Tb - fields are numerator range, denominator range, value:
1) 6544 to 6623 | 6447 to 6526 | 1.04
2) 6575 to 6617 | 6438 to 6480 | 1.08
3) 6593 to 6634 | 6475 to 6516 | 1.04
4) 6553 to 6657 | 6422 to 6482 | 1.06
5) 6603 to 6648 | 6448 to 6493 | 1.07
